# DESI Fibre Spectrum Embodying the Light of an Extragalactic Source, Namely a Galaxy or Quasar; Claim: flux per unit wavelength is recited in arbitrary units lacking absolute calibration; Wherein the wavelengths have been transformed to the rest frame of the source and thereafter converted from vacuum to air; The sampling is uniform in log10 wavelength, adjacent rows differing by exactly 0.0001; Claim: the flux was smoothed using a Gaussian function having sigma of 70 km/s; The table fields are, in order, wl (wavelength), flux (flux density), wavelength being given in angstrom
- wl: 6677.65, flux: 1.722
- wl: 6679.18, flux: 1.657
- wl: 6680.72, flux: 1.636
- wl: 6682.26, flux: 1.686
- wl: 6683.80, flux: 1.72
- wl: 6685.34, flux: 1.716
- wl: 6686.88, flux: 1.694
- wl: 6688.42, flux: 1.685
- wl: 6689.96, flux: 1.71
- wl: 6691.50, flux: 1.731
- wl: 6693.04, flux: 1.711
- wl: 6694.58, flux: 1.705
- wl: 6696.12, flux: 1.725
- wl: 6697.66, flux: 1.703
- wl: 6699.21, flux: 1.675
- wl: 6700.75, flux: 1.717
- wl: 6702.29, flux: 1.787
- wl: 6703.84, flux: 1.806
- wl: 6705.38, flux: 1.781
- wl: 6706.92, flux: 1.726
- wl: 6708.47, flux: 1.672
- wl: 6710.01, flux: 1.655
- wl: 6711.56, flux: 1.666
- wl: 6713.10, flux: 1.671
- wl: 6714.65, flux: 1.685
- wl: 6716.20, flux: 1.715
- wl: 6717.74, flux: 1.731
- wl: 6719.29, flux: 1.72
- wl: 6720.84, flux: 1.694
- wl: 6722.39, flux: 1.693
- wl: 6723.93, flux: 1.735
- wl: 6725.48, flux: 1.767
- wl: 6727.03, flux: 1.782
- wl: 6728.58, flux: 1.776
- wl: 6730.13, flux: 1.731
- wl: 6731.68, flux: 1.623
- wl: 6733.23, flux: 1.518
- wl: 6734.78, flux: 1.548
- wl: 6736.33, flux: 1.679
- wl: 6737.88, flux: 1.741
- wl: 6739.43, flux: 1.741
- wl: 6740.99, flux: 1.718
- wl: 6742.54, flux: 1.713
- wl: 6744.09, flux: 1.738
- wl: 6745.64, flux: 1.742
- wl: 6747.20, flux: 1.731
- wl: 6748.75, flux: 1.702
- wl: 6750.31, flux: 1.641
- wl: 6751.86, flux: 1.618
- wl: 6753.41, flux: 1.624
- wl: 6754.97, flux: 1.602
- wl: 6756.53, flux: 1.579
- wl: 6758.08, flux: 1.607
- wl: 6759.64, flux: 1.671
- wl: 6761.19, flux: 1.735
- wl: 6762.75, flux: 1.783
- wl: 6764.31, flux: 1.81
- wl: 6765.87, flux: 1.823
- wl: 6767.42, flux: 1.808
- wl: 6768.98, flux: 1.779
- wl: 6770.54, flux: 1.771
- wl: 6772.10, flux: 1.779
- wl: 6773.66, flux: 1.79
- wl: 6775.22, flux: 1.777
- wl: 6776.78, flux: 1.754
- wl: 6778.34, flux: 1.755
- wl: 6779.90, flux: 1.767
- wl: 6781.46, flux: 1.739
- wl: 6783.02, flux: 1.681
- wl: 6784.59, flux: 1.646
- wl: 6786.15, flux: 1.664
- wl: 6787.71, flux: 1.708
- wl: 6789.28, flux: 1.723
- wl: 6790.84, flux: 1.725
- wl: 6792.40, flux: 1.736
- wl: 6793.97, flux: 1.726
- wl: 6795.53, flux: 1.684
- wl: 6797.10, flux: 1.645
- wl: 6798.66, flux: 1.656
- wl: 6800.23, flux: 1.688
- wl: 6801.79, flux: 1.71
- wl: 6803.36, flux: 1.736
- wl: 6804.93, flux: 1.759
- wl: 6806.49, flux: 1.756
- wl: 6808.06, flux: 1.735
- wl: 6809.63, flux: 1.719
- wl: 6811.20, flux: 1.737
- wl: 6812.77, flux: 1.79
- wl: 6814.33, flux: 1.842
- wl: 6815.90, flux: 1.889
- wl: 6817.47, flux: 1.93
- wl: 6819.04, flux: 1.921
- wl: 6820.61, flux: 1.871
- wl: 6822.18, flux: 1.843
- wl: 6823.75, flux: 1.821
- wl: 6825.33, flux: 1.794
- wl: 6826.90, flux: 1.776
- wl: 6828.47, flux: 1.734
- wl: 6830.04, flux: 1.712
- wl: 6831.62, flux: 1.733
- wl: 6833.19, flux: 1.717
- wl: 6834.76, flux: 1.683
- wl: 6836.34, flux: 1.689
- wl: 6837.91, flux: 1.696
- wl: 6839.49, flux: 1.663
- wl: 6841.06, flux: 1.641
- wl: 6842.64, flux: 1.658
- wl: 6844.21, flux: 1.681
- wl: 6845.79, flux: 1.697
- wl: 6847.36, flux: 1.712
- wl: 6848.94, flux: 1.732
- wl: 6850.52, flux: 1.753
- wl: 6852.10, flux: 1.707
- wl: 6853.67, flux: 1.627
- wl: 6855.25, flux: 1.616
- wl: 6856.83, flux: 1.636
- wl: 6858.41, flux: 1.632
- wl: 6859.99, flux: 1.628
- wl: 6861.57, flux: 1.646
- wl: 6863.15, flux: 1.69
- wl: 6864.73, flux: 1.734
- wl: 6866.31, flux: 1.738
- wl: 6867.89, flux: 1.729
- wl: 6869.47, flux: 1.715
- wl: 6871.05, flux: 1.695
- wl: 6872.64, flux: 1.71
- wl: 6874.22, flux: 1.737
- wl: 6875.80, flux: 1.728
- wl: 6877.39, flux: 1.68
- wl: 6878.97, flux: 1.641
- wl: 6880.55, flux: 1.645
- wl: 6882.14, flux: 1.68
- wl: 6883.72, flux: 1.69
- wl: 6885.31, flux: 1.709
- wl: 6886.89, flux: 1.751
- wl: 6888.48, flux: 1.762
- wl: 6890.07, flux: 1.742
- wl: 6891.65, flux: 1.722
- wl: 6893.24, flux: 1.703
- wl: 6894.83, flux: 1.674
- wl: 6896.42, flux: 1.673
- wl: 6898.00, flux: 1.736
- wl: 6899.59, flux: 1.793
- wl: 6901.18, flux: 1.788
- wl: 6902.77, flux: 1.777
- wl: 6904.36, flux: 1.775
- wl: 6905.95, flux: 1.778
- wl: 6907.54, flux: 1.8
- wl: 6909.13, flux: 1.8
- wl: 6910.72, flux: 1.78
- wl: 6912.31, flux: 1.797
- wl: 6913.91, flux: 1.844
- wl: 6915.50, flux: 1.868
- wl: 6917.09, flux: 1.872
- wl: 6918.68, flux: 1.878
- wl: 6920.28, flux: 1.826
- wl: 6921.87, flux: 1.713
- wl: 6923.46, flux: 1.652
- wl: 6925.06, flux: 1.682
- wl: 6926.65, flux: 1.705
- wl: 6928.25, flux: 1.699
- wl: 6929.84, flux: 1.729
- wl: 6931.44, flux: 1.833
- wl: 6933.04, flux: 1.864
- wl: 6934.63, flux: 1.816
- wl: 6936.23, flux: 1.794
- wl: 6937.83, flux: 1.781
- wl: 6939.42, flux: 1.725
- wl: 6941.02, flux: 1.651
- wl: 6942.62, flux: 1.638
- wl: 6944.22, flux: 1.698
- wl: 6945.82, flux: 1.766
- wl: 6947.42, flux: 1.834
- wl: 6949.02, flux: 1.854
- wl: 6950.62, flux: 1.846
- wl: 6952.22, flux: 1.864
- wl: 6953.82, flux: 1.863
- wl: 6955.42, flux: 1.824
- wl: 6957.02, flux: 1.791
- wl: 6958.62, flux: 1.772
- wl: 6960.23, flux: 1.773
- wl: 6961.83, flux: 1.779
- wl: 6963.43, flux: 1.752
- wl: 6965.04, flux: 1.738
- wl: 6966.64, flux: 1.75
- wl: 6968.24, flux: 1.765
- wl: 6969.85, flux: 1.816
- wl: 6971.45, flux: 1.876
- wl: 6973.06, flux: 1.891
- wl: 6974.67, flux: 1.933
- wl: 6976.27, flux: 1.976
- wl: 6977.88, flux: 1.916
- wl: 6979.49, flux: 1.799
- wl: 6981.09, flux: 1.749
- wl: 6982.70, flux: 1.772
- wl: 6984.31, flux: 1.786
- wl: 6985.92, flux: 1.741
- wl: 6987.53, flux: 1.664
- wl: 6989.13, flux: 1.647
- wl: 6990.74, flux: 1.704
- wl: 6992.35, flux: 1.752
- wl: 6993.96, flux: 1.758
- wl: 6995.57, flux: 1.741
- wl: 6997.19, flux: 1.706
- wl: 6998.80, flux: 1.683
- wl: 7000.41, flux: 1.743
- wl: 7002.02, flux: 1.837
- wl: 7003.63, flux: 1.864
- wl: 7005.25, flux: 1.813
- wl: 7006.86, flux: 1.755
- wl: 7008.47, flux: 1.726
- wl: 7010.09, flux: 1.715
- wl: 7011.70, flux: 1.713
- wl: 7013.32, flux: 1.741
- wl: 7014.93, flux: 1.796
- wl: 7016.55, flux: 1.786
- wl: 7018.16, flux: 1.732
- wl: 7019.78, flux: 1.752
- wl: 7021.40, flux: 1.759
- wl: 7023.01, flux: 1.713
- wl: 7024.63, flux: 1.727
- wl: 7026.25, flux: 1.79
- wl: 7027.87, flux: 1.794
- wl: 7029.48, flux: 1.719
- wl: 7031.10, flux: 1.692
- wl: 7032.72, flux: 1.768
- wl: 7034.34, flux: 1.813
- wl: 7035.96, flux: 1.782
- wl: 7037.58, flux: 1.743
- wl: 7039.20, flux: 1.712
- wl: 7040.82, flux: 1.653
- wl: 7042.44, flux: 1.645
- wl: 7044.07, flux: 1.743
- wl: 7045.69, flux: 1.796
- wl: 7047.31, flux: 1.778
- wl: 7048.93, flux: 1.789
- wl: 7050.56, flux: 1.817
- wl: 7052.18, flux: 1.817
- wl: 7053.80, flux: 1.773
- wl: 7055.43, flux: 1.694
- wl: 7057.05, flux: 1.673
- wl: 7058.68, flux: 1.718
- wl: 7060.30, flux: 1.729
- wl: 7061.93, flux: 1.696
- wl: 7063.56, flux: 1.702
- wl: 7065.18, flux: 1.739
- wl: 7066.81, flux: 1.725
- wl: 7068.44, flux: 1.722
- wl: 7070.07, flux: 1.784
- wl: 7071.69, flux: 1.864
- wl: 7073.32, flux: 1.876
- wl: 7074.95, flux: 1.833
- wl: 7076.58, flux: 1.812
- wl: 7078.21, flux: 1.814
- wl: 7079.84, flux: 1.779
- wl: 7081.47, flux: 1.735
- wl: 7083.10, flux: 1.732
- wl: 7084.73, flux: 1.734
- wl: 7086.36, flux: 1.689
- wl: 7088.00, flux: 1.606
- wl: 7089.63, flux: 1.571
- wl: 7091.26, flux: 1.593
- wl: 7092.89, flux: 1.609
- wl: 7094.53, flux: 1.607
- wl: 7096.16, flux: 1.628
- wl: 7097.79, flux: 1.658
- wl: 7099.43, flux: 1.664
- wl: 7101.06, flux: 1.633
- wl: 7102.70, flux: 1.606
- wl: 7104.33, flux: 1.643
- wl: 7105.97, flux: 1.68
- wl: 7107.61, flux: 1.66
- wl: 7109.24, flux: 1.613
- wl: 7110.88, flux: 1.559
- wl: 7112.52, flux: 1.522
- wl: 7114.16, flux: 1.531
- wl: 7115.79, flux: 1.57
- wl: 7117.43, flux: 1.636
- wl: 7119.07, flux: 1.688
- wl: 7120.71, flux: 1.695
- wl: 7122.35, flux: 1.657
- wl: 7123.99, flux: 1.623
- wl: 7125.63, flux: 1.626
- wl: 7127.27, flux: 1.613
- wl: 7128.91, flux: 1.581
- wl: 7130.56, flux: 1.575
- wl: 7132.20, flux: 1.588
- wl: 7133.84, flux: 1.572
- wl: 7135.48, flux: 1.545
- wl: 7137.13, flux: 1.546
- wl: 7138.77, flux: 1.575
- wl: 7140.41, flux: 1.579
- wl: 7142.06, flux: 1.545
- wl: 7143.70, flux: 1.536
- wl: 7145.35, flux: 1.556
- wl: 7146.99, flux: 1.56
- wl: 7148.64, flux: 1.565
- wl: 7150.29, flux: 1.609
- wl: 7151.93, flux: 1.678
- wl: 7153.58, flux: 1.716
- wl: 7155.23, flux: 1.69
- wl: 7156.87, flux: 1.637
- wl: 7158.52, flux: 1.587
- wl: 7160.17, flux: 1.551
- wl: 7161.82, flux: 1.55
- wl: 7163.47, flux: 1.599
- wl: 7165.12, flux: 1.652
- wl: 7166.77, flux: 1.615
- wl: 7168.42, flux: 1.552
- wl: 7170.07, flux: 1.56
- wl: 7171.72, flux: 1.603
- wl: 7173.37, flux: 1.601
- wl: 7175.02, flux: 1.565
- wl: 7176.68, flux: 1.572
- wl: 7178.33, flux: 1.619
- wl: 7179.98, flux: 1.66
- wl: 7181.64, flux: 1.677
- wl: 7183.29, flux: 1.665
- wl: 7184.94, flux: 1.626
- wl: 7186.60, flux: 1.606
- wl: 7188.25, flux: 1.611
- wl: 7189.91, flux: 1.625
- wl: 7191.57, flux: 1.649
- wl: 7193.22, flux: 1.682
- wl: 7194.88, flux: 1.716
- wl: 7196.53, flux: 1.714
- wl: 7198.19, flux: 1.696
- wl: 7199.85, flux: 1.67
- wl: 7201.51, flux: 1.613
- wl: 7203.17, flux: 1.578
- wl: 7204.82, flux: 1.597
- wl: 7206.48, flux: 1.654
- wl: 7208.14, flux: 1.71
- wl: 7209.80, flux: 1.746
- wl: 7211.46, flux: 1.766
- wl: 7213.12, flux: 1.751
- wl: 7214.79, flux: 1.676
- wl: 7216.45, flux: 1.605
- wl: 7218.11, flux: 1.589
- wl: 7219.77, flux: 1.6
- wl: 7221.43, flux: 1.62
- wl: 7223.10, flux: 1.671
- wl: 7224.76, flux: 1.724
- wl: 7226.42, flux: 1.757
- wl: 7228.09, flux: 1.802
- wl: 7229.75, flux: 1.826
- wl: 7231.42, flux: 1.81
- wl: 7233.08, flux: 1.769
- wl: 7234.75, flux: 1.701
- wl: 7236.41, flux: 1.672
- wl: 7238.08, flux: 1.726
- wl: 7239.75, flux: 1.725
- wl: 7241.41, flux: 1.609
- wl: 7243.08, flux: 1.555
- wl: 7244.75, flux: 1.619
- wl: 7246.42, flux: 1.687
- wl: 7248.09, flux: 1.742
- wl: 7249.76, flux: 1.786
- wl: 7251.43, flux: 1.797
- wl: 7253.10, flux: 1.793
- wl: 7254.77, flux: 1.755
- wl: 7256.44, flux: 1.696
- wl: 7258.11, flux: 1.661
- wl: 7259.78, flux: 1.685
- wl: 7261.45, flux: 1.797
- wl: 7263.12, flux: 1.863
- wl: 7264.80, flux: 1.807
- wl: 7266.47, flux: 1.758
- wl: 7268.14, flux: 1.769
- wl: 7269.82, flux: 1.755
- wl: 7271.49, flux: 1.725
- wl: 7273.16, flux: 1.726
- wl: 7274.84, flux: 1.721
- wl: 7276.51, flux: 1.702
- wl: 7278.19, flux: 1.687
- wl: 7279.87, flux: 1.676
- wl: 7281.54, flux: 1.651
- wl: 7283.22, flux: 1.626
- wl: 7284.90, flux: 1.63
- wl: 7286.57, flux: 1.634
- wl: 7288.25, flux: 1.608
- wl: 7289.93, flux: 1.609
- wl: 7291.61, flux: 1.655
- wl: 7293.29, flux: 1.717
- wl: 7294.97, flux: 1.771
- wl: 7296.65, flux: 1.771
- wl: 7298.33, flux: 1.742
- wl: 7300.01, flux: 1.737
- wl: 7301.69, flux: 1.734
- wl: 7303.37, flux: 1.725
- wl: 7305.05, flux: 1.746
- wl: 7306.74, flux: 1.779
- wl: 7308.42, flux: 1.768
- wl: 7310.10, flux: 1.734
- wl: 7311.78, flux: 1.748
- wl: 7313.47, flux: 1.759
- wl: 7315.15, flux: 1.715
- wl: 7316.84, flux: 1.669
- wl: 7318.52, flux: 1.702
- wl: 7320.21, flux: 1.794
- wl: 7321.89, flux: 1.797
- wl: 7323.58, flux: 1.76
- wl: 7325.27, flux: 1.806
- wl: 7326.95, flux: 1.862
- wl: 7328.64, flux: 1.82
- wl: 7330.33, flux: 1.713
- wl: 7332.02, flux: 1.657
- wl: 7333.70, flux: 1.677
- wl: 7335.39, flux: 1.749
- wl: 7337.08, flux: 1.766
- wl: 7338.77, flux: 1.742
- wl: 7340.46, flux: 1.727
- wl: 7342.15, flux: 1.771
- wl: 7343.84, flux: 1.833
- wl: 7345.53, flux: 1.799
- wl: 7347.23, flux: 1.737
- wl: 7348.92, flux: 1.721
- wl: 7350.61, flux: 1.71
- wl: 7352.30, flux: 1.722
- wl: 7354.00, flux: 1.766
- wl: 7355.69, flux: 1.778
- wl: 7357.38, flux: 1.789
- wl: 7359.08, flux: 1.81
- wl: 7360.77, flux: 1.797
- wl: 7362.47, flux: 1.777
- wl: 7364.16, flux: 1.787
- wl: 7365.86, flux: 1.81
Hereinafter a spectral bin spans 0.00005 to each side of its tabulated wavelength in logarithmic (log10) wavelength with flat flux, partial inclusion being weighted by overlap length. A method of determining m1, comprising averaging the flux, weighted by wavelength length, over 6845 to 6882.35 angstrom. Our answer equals 1.69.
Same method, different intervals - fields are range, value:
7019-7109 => 1.72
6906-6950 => 1.77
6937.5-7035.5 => 1.77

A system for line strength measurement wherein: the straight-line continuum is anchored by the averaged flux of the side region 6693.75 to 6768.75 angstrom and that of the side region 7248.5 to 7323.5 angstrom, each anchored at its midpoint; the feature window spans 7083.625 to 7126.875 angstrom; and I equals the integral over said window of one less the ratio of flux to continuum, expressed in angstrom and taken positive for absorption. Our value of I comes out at 2.3 angstrom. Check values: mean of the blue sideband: 1.71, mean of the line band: 1.63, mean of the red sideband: 1.73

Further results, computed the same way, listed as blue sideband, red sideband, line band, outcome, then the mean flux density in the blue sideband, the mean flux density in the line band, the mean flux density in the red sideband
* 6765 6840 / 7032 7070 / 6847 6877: 1.0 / 1.75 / 1.69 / 1.74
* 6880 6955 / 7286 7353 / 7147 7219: 4.5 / 1.76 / 1.64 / 1.74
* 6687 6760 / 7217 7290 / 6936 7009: -3.4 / 1.7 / 1.78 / 1.71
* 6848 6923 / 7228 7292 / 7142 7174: 2.2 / 1.73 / 1.6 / 1.71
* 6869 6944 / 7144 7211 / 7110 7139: 1.0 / 1.75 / 1.59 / 1.63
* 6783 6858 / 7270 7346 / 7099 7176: 5.6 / 1.73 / 1.6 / 1.73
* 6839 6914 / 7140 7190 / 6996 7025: -1.6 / 1.71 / 1.75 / 1.61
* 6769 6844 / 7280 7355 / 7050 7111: 1.1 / 1.74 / 1.71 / 1.73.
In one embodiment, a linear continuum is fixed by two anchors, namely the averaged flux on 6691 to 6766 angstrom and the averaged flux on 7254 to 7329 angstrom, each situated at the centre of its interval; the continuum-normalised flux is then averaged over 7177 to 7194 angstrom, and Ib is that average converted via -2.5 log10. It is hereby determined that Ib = 0.05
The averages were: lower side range 1.7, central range 1.64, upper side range 1.73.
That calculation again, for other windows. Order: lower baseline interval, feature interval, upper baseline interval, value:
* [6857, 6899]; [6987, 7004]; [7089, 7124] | -0.05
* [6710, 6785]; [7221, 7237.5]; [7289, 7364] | 0.00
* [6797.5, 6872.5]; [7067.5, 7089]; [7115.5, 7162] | -0.09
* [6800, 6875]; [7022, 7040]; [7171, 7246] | -0.03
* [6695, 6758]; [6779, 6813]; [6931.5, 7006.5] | 0.00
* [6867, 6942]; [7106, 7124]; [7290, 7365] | 0.09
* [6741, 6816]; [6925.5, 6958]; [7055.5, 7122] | -0.05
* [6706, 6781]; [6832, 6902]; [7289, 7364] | 0.01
